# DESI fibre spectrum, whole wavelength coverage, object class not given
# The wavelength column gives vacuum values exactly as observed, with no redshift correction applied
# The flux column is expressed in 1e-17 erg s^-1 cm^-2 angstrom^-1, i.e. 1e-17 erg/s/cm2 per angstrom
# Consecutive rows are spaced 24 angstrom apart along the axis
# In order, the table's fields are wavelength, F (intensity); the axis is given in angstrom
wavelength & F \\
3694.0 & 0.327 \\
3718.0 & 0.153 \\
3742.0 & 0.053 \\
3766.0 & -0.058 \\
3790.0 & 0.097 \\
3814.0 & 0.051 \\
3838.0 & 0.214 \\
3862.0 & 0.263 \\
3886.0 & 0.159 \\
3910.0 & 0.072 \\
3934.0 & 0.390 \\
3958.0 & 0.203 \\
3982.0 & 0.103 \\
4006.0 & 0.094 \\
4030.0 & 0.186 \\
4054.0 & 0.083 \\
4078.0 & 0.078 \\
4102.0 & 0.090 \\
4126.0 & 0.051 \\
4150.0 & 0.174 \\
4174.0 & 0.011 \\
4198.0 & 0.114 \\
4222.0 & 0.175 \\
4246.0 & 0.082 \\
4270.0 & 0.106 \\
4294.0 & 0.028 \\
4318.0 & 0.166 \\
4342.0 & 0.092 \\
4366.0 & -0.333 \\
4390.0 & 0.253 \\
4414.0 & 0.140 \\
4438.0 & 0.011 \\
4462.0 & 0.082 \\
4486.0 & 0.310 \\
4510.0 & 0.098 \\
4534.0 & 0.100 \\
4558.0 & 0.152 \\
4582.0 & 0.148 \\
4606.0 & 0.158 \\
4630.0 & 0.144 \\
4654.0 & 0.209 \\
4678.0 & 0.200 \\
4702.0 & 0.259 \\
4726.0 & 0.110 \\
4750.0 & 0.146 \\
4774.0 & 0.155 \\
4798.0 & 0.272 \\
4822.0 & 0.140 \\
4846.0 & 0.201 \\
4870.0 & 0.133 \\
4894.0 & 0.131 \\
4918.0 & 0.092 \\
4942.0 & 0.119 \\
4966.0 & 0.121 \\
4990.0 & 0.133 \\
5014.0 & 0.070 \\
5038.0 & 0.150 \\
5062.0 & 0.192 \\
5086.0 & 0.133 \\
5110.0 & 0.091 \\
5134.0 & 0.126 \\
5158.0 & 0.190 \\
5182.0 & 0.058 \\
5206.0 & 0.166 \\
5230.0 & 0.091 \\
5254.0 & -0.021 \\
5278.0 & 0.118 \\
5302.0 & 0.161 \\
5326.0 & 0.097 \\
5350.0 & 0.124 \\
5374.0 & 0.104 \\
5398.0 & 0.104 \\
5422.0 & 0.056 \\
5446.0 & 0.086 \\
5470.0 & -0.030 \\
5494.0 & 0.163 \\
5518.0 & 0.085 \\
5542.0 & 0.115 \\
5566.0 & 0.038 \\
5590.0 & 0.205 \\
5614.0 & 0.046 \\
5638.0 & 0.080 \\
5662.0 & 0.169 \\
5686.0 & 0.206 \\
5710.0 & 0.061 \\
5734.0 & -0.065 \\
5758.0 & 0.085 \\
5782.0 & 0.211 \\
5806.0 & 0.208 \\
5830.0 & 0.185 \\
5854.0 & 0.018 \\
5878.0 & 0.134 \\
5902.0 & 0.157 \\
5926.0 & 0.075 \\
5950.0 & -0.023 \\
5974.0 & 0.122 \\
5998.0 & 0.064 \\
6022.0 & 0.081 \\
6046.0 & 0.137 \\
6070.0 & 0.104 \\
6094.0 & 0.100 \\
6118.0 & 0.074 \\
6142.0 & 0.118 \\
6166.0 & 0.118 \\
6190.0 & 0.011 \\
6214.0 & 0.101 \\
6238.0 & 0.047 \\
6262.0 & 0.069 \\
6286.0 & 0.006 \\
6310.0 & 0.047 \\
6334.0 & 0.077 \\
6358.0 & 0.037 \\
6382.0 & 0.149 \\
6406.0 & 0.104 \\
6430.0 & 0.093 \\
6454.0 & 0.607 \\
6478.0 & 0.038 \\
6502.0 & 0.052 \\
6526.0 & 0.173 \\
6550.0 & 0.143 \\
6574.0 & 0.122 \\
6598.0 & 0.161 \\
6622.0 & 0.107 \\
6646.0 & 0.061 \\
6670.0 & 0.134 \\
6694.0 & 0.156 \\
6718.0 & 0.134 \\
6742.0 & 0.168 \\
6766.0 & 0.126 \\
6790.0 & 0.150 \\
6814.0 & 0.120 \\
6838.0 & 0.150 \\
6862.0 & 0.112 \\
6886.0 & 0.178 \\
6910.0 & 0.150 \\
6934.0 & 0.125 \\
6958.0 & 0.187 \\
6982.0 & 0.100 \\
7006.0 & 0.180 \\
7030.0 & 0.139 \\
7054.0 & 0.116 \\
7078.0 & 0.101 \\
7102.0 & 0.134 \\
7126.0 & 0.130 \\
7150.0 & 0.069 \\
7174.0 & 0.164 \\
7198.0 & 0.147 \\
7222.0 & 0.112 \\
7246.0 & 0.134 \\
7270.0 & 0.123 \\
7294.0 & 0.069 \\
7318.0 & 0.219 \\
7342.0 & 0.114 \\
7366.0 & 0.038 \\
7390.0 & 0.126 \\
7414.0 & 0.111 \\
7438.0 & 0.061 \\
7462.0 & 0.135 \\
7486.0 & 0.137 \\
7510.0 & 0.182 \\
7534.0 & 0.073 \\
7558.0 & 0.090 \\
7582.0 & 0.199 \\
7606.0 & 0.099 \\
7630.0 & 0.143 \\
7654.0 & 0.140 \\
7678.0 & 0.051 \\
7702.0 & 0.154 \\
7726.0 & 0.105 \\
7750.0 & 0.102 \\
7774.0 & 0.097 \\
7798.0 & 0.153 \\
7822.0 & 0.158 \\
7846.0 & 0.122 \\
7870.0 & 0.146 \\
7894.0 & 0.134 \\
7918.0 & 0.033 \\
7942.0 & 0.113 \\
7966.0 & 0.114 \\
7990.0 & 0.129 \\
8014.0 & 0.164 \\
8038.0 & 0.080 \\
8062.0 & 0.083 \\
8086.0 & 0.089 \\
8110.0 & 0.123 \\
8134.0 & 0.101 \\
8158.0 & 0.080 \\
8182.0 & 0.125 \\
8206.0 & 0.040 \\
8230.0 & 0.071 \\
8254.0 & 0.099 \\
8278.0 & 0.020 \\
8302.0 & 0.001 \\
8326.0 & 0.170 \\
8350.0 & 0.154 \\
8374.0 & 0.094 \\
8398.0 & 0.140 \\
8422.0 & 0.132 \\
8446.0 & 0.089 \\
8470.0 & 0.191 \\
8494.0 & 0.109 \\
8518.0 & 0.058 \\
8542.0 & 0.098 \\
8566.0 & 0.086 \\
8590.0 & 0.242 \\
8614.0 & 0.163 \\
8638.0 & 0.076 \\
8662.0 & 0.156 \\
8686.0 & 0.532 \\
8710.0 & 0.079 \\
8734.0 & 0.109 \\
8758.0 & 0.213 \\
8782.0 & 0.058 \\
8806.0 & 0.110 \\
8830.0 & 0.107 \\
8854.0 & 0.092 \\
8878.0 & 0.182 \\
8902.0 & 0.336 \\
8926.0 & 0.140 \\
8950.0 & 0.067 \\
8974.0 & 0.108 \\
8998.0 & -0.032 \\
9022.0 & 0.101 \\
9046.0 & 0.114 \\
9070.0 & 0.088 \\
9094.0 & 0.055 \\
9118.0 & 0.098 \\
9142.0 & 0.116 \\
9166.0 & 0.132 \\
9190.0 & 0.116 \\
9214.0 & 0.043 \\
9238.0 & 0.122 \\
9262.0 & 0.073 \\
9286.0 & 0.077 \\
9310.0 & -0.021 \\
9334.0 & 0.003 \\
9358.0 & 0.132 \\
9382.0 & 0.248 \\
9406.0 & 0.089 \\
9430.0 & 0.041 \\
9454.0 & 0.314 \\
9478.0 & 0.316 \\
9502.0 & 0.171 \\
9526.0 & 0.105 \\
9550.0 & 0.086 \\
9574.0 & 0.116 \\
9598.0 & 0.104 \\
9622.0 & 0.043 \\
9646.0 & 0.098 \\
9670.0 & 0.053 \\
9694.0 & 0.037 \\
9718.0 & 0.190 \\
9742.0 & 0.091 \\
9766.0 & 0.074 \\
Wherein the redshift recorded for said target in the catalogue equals 0.73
